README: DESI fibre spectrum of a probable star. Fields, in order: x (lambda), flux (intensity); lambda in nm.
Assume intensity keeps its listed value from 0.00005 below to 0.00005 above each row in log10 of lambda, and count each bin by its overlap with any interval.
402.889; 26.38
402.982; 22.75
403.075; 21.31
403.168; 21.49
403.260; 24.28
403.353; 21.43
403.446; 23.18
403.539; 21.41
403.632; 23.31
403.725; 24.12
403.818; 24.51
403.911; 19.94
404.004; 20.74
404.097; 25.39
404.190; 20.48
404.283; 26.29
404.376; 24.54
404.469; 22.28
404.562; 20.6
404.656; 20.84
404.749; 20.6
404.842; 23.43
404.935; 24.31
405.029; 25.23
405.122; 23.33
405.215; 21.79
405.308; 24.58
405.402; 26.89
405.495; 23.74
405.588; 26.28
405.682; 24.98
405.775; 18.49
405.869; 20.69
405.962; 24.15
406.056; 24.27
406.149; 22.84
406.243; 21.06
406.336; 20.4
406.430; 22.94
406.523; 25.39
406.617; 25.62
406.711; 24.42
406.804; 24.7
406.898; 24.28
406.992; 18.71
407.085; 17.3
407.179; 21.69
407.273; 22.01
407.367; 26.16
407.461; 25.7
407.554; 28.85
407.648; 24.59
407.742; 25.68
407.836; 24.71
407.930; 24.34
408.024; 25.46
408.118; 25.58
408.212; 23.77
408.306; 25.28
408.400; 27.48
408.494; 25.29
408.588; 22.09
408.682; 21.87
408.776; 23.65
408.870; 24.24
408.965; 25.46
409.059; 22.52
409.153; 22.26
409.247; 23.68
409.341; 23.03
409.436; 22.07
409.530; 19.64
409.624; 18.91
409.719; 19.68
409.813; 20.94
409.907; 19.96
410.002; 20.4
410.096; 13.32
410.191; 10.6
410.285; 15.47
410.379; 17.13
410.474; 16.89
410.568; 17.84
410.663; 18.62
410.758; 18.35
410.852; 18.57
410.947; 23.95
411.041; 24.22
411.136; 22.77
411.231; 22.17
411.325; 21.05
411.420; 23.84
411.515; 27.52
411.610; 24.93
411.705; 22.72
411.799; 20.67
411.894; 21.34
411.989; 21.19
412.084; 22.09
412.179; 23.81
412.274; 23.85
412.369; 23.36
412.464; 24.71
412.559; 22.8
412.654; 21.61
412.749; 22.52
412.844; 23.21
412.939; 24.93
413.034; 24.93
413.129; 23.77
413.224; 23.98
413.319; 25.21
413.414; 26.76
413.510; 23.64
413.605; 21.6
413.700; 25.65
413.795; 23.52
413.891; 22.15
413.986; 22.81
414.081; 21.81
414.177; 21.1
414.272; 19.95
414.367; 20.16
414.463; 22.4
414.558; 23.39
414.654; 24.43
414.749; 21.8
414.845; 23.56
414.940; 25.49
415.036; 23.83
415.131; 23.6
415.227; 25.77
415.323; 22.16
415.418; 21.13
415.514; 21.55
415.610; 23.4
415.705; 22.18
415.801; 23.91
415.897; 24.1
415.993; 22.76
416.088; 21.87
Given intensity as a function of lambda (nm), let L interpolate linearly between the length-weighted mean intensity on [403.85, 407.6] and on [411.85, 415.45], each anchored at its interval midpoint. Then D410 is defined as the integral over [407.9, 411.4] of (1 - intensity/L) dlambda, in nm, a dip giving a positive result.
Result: 0.28 nm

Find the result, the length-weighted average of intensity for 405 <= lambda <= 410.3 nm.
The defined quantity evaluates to 22.8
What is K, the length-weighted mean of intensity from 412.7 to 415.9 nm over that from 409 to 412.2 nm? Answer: 1.1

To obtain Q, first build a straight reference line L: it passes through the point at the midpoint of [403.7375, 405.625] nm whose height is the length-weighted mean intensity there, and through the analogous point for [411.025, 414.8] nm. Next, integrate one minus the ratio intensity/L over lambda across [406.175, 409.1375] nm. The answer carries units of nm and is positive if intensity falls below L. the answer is -0.08 nm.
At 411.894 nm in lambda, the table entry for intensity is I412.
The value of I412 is 21.34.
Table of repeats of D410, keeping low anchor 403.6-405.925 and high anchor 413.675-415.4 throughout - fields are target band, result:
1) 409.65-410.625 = 0.24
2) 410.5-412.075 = 0.08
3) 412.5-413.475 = -0.04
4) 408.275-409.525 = -0.03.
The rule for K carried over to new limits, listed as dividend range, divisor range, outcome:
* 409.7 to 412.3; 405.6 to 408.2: 0.87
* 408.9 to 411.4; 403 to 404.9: 0.89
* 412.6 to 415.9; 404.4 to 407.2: 1.01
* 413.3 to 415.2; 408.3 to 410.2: 1.07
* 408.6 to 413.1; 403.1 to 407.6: 0.93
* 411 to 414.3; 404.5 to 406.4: 1.01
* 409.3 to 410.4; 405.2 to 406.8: 0.78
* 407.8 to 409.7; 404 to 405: 1.03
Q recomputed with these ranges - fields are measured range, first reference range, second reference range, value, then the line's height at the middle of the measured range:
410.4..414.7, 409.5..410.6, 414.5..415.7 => -0.47 nm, 20.4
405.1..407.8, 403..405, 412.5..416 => -0.09 nm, 22.8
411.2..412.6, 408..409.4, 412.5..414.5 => 0.02 nm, 23.4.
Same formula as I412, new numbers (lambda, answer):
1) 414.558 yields 23.39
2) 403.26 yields 24.28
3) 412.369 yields 23.36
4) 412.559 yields 22.8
